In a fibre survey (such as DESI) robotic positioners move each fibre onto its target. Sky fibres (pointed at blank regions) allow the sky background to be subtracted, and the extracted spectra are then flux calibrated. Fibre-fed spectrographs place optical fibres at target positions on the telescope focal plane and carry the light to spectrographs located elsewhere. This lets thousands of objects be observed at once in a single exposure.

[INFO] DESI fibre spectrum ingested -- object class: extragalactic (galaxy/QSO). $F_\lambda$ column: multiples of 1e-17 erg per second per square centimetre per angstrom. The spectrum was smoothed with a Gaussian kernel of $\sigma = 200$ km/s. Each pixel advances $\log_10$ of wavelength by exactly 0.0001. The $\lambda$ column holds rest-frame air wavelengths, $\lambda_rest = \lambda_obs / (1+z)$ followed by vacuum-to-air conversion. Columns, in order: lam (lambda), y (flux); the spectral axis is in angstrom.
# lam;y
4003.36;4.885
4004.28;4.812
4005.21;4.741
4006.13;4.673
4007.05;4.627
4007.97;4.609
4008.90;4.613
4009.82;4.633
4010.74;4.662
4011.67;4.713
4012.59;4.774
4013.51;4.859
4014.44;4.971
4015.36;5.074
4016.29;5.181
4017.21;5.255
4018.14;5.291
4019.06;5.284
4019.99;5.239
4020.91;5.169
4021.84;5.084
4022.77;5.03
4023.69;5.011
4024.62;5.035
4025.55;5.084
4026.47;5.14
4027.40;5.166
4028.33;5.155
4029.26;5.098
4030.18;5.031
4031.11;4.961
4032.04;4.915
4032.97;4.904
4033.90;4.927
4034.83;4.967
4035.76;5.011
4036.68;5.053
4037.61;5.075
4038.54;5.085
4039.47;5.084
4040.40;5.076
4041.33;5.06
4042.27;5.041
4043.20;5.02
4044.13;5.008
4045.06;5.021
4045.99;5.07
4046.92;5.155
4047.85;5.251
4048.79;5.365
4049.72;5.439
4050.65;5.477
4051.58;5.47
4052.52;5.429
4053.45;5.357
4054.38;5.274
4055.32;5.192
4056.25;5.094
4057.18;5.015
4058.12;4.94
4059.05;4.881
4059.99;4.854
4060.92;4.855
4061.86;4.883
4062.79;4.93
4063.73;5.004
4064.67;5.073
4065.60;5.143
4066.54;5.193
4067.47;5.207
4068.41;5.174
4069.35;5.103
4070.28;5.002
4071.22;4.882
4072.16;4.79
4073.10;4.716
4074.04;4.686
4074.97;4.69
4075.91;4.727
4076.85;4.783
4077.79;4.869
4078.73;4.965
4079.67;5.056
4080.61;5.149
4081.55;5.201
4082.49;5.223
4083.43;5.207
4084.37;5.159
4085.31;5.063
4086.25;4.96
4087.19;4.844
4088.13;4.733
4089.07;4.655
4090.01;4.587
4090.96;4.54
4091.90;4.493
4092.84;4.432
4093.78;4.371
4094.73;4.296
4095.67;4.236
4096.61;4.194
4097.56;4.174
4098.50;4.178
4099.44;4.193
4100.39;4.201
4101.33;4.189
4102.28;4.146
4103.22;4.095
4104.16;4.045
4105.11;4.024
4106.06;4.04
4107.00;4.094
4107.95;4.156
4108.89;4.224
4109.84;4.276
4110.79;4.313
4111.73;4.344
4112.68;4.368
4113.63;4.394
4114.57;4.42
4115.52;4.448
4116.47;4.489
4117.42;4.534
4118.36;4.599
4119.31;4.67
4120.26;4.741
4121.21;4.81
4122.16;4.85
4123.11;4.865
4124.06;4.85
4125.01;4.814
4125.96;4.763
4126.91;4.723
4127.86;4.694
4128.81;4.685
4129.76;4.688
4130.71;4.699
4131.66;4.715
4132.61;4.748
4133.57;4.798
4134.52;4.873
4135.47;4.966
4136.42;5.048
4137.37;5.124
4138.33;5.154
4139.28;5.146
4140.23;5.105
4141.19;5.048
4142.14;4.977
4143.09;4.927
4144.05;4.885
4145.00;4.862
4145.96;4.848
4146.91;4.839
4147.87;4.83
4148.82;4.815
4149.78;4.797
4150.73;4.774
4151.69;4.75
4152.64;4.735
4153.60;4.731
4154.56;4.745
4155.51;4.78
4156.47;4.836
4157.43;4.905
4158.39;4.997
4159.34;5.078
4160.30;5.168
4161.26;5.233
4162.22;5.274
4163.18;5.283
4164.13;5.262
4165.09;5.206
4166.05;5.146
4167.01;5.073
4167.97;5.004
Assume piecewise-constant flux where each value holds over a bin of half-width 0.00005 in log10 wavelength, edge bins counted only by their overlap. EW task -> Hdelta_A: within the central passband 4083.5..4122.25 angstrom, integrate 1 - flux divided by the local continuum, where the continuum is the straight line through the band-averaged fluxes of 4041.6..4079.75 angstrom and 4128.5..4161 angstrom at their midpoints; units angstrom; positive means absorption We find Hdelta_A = 4.2 angstrom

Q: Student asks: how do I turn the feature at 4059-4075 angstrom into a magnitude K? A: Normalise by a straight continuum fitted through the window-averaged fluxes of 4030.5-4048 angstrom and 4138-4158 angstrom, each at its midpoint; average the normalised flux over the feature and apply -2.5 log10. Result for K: 0.01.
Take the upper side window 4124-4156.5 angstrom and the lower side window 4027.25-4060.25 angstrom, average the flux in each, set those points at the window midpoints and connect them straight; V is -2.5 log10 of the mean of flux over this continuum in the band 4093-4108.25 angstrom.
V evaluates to 0.19 mag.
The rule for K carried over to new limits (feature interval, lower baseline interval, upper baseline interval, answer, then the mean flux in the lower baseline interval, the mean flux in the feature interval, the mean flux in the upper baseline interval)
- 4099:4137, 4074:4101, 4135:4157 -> 0.065 mag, 4.68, 4.52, 4.9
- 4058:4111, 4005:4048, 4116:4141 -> 0.052 mag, 5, 4.67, 4.82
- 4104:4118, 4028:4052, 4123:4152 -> 0.152 mag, 5.11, 4.29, 4.87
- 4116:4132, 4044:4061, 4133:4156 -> 0.054 mag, 5.18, 4.72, 4.9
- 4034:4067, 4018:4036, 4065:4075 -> -0.019 mag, 5.07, 5.11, 4.98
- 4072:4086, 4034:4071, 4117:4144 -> 0.014 mag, 5.11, 4.96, 4.85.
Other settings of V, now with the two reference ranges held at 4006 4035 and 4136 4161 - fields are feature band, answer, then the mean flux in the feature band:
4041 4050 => -0.04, 5.13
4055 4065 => 0.00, 4.97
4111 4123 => 0.09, 4.56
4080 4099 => 0.06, 4.69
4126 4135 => 0.04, 4.74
